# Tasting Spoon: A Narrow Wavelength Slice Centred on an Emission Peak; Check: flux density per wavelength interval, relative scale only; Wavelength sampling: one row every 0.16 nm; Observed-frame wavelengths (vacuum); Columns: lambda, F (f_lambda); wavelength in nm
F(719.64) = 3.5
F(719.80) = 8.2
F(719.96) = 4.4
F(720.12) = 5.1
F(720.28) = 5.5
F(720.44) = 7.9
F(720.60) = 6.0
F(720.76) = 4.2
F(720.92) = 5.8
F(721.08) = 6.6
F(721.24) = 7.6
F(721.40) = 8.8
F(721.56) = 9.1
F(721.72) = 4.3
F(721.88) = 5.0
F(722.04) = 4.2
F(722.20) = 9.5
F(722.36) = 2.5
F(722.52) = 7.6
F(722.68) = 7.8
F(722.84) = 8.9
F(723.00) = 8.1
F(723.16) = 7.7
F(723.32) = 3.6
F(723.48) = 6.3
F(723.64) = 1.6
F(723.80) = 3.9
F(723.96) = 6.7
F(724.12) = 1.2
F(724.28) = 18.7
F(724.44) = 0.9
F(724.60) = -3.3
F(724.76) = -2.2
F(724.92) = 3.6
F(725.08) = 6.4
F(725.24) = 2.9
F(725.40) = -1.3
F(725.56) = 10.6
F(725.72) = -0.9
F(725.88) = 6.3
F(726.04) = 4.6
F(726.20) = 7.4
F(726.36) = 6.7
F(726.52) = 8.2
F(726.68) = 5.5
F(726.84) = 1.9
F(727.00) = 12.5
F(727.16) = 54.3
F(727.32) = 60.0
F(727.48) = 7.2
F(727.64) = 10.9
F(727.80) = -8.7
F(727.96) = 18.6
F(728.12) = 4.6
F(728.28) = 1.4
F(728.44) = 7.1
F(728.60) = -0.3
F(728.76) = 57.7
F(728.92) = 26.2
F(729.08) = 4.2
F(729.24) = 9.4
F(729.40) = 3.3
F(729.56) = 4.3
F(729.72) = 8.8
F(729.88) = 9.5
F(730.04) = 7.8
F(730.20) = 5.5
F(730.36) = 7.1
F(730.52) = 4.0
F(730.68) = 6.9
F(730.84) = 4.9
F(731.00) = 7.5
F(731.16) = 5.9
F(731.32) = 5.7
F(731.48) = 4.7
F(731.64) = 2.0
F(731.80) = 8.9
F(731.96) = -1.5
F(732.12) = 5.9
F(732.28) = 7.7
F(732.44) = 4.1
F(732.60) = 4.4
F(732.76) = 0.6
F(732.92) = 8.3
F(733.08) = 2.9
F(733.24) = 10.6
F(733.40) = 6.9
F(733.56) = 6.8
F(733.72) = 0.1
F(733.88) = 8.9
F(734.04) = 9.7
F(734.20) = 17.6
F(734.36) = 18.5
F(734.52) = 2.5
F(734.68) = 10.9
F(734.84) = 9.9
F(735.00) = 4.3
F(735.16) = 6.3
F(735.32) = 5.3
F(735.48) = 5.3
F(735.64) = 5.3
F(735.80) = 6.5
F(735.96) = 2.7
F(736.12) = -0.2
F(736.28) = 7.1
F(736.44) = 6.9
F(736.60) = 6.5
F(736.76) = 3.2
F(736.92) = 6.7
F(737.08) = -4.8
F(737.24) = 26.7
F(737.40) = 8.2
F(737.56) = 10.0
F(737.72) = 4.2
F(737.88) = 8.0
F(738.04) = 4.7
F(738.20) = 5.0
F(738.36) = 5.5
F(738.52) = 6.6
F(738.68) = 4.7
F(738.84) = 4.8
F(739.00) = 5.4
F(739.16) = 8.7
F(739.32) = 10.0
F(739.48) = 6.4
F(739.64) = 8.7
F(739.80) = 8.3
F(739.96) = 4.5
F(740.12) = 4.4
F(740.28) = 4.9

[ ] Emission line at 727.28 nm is [S II] 6716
